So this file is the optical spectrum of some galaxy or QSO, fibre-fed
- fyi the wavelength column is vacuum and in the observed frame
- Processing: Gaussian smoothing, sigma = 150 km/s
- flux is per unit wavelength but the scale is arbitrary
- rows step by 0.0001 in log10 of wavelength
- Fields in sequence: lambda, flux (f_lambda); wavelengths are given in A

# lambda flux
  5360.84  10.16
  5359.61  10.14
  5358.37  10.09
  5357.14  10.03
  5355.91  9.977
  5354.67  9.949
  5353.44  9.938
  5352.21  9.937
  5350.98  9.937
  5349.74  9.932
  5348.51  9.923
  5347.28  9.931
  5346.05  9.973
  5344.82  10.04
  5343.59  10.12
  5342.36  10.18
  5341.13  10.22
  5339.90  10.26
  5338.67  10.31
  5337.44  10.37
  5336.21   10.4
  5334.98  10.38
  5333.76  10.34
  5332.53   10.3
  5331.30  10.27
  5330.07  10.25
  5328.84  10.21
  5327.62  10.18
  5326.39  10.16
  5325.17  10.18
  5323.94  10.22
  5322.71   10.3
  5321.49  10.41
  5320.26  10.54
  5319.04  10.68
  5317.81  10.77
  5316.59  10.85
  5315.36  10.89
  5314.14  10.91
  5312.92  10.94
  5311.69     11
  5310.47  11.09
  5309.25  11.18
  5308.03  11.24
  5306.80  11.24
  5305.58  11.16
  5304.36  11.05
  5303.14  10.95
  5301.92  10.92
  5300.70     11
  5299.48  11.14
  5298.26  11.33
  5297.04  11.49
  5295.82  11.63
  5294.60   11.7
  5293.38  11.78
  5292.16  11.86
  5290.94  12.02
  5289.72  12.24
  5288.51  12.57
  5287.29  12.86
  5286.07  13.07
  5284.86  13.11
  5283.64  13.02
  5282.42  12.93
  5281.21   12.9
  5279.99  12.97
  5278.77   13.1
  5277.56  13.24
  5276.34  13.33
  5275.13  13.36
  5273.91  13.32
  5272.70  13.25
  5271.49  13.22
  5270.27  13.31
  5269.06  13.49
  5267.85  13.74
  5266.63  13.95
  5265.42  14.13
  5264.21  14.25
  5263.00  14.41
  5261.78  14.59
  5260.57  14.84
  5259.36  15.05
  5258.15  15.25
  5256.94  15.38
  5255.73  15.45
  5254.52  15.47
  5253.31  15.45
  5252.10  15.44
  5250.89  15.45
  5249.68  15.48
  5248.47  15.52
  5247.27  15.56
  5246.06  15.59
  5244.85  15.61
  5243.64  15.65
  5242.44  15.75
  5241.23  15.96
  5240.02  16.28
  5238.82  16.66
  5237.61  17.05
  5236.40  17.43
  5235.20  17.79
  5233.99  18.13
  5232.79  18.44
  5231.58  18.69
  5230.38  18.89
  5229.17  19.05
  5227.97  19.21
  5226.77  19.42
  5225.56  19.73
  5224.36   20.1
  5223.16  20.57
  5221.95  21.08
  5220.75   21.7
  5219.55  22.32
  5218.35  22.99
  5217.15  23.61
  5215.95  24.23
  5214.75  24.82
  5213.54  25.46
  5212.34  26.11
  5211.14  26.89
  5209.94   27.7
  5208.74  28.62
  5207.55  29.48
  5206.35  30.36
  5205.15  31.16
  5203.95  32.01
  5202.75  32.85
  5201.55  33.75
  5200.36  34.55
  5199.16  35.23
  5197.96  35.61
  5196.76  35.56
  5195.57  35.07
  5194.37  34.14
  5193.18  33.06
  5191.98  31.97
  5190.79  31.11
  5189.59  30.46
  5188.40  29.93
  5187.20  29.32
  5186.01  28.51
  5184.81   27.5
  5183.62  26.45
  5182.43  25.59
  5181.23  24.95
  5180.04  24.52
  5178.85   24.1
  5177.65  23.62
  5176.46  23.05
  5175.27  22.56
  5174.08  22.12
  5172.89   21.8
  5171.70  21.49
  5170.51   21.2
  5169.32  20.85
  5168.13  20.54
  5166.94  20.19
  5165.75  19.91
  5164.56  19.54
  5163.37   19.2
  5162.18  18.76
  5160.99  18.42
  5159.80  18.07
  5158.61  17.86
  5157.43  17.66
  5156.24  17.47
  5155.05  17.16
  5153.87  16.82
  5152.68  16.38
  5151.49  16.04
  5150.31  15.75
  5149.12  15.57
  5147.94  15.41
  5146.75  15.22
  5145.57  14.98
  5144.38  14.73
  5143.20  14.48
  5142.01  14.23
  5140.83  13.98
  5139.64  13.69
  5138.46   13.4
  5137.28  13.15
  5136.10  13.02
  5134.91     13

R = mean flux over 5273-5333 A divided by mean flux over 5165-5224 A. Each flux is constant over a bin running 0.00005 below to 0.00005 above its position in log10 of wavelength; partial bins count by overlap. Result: 0.43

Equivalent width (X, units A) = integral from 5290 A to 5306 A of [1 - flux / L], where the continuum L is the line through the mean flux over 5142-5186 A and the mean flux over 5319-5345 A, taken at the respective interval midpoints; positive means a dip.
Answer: 1.0 A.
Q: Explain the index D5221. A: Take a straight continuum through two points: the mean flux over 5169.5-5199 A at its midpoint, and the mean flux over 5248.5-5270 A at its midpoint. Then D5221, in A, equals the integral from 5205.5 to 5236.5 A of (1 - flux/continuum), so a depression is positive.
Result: -1.5 A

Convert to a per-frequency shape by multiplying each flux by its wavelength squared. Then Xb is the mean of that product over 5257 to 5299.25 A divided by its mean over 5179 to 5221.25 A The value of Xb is 0.47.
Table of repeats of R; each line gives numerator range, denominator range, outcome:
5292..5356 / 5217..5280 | 0.65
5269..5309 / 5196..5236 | 0.48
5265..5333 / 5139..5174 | 0.67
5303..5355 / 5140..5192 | 0.50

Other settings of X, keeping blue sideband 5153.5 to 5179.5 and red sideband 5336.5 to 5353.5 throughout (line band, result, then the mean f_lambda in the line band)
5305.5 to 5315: 0.76 A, 11.1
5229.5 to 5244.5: -0.97 A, 17.2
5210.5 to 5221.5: -4.33 A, 24.2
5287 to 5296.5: 0.76 A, 12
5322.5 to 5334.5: 0.84 A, 10.2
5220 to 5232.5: -2.27 A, 19.8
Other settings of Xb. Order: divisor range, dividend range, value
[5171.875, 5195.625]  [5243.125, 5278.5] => 0.55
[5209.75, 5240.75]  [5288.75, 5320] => 0.56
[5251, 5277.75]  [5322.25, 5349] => 0.73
